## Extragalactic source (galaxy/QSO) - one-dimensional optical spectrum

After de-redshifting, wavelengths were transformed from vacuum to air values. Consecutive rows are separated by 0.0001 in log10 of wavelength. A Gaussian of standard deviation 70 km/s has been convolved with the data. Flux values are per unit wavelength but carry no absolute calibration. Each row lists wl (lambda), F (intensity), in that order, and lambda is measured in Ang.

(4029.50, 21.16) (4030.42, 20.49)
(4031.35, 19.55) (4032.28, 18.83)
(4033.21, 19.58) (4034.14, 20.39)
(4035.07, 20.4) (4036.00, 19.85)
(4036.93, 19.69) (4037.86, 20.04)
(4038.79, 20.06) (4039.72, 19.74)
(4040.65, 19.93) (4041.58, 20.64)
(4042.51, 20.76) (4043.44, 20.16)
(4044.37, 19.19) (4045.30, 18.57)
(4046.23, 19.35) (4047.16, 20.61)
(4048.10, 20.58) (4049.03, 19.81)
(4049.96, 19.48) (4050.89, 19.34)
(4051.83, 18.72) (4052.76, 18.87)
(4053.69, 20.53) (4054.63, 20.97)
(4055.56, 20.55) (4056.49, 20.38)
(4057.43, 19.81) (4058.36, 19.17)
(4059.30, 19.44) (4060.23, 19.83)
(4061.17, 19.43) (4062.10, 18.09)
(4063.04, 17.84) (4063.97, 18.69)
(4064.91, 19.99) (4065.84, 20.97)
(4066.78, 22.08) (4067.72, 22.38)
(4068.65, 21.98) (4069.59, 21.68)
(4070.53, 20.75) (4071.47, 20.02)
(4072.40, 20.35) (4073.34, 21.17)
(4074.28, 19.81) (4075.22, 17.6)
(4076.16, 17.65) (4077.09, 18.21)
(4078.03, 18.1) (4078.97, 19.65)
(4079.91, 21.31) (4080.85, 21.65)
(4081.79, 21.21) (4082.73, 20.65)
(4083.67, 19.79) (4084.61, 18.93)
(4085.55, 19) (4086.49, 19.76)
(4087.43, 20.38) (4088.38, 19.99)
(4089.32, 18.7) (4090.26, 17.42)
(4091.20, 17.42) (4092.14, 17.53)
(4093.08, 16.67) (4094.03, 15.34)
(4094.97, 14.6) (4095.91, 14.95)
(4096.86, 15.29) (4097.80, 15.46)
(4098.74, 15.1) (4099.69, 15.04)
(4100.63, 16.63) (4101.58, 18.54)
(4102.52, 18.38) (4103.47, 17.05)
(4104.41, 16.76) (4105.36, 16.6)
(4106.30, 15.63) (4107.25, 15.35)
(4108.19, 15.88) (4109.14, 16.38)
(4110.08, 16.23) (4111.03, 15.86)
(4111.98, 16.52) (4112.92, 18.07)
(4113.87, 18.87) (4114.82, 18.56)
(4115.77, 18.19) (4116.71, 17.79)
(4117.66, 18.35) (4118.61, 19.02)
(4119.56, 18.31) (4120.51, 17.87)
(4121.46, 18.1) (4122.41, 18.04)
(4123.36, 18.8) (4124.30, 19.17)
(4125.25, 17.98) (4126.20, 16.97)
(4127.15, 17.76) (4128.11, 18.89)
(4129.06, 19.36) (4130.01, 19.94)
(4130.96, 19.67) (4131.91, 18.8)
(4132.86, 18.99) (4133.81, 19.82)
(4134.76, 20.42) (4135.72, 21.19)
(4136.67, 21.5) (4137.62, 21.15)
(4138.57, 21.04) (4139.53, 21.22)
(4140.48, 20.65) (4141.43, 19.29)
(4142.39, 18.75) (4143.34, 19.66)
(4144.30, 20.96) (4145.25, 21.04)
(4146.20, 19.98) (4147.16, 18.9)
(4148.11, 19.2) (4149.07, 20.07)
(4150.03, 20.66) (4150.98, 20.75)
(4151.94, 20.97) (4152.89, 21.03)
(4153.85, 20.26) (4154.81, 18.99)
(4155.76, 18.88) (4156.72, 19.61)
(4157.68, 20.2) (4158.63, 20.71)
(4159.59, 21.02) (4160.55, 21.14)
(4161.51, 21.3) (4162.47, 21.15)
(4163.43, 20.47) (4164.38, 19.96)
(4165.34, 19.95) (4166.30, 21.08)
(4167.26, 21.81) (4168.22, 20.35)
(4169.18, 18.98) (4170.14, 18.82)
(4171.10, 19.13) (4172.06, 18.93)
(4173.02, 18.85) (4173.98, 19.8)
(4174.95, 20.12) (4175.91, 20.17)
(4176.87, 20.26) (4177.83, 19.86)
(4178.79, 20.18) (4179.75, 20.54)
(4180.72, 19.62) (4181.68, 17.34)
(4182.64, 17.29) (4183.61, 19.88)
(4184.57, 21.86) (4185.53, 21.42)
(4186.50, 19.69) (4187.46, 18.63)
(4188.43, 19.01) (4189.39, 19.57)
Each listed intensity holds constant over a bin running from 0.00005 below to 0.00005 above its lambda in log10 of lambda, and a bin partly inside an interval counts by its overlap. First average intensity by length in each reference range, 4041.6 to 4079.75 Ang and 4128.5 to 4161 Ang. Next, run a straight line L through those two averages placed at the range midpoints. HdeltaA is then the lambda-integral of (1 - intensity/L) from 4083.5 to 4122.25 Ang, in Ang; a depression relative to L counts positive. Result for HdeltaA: 5.2 Ang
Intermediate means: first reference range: 19.8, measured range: 17.3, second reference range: 20.2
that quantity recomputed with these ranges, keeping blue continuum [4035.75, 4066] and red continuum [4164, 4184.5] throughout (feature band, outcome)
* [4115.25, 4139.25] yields 0.7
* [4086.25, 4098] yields 1.5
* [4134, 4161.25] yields -0.9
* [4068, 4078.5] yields 0.0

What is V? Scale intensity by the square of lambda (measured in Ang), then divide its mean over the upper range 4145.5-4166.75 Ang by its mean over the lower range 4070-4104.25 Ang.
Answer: 1.1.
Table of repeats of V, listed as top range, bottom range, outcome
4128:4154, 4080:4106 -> 1.16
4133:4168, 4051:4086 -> 1.07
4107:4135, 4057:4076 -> 0.93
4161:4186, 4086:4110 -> 1.23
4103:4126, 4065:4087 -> 0.88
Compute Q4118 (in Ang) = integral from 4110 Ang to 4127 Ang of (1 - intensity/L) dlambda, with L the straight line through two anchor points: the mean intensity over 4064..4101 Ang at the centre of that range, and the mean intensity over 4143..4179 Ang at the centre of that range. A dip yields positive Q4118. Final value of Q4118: 1.3 Ang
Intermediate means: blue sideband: 18.9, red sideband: 20.1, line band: 18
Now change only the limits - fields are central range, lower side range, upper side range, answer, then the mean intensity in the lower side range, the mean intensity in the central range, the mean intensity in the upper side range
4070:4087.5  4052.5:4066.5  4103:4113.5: -1.3 Ang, 19.7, 19.8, 16.4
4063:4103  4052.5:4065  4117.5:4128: 0.5 Ang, 19.5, 18.8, 18.2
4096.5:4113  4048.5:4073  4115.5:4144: 2.7 Ang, 20.1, 16.4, 19.2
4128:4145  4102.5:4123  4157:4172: -1.3 Ang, 17.3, 20.1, 20.4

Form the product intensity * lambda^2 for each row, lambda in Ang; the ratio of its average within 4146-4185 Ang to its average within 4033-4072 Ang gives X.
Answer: 1.06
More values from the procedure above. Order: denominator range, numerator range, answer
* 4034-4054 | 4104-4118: 0.89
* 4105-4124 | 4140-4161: 1.17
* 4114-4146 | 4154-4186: 1.06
